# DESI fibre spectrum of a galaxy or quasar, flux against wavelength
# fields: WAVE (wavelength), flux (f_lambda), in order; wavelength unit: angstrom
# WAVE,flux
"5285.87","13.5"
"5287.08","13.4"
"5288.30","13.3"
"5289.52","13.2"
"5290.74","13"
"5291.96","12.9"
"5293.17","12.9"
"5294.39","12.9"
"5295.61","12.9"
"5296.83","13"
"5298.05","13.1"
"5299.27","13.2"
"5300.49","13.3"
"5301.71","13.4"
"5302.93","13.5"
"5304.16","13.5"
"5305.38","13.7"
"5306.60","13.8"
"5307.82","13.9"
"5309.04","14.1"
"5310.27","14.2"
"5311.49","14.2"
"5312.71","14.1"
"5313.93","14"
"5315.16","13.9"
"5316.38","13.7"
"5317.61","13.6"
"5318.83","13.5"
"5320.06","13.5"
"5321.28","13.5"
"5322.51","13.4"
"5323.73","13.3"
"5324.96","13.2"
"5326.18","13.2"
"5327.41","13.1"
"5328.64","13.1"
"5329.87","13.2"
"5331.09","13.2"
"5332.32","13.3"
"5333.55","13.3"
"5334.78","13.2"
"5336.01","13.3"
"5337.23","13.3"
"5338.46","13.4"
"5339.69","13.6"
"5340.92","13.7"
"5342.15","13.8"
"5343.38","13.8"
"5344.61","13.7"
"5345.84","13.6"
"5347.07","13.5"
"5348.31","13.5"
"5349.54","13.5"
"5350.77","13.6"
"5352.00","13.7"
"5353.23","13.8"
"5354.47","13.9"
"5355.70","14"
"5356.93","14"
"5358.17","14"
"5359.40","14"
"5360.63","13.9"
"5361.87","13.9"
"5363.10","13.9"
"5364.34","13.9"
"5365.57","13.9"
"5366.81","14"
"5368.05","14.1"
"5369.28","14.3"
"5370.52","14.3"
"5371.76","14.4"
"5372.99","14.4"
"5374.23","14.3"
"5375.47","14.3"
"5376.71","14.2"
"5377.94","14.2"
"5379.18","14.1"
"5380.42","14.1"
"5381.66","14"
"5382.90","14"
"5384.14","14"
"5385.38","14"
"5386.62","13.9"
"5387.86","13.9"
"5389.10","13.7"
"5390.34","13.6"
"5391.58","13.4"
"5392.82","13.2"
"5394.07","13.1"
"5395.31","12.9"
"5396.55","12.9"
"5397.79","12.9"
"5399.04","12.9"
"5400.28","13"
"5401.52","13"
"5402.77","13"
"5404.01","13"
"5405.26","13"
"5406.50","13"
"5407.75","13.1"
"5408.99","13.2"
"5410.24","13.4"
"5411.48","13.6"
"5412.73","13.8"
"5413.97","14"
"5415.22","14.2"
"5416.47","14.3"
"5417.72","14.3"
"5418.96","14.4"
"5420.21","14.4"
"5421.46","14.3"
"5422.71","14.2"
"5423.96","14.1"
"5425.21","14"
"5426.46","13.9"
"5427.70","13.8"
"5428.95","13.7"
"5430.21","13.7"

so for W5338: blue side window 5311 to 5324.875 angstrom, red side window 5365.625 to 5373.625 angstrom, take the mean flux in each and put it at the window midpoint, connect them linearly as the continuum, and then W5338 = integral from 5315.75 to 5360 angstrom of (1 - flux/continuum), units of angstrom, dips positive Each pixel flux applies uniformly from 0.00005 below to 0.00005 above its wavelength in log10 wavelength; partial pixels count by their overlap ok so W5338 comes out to 1.1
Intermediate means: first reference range 13.7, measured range 13.5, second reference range 14.2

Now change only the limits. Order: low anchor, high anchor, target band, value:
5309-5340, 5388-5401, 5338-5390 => -2.3 angstrom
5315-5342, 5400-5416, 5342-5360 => -0.5 angstrom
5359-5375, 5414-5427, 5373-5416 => 1.8 angstrom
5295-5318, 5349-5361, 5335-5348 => 0.2 angstrom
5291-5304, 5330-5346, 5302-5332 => -0.7 angstrom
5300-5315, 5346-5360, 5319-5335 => 0.6 angstrom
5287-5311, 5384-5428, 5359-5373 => -0.6 angstrom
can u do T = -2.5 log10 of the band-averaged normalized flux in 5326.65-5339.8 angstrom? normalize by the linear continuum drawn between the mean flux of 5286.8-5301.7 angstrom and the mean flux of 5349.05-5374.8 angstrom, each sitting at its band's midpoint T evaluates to 0.03 mag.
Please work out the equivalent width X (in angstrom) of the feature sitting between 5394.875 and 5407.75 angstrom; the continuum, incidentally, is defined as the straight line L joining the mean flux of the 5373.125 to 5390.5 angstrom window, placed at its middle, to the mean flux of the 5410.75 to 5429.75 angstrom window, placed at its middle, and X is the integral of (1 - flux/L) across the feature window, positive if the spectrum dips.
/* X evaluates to 1.0 angstrom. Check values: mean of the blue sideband 14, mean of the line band 13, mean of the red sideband 14.1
